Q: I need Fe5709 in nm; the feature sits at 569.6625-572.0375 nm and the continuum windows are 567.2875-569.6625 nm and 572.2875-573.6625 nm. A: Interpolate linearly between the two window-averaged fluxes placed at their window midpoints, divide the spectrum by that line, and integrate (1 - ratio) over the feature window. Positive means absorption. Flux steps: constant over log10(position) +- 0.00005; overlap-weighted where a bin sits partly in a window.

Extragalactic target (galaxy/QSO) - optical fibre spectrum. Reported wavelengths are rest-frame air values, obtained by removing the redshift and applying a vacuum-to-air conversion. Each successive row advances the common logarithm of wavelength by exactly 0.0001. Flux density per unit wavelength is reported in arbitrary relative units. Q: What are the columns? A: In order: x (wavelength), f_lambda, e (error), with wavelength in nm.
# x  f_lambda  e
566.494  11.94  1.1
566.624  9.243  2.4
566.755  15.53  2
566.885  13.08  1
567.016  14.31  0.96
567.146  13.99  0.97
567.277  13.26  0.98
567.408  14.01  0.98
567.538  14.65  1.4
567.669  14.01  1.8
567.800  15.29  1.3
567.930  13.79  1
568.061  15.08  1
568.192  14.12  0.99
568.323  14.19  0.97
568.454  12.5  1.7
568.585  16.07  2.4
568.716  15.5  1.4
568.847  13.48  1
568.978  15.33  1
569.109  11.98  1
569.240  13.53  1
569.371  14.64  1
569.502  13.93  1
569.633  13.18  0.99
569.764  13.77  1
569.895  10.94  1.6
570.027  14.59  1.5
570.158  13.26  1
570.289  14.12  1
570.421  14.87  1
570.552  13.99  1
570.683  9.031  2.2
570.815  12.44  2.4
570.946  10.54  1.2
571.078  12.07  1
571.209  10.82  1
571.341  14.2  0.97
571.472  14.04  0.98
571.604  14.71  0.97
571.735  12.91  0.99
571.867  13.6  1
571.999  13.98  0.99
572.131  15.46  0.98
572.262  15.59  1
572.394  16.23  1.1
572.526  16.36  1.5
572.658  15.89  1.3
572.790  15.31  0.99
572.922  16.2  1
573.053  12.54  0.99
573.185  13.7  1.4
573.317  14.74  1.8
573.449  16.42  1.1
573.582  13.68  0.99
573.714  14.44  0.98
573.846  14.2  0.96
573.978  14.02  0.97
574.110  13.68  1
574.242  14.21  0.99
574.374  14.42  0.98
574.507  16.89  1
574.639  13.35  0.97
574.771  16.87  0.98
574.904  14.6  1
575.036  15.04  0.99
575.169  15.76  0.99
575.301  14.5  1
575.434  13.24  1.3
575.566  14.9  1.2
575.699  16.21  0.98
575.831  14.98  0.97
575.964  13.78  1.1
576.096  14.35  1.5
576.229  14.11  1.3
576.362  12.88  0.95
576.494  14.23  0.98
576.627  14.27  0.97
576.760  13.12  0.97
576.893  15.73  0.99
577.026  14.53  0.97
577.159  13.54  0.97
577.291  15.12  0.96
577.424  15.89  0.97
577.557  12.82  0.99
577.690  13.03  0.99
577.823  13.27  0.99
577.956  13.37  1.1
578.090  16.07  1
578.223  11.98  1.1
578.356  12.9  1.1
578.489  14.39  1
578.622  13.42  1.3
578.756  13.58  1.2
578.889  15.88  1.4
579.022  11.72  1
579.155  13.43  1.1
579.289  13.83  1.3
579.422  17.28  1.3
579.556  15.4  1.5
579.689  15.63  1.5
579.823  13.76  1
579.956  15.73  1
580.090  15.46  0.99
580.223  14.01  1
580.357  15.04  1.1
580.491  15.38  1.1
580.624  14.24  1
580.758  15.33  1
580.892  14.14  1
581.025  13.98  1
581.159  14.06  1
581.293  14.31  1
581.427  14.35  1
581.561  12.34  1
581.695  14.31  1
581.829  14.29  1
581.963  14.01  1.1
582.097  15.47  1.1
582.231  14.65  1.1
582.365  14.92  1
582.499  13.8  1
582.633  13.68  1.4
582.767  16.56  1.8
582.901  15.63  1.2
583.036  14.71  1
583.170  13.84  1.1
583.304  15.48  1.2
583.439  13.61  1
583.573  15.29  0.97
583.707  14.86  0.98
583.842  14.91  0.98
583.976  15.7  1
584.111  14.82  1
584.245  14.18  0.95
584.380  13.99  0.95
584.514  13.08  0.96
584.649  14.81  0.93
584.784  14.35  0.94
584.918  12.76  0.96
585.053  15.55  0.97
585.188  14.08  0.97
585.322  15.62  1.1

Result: 0.27 nm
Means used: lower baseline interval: 14.2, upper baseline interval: 15.1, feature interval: 13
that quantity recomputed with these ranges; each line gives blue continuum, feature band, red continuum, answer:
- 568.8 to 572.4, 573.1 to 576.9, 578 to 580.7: -0.162 nm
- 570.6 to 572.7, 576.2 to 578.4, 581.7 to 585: 0.019 nm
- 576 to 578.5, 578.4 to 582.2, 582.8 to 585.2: -0.056 nm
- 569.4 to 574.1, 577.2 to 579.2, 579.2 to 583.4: 0.087 nm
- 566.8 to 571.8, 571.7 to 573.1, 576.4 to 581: -0.117 nm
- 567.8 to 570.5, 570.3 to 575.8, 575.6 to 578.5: -0.094 nm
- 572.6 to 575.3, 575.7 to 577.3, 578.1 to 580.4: 0.034 nm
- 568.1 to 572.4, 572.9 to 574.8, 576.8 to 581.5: -0.088 nm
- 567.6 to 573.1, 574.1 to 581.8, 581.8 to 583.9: 0.010 nm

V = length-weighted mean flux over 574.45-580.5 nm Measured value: 14.4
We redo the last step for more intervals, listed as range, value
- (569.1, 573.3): 13.7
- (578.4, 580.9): 14.6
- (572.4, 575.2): 14.9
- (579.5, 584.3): 14.7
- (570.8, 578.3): 14.3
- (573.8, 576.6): 14.6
